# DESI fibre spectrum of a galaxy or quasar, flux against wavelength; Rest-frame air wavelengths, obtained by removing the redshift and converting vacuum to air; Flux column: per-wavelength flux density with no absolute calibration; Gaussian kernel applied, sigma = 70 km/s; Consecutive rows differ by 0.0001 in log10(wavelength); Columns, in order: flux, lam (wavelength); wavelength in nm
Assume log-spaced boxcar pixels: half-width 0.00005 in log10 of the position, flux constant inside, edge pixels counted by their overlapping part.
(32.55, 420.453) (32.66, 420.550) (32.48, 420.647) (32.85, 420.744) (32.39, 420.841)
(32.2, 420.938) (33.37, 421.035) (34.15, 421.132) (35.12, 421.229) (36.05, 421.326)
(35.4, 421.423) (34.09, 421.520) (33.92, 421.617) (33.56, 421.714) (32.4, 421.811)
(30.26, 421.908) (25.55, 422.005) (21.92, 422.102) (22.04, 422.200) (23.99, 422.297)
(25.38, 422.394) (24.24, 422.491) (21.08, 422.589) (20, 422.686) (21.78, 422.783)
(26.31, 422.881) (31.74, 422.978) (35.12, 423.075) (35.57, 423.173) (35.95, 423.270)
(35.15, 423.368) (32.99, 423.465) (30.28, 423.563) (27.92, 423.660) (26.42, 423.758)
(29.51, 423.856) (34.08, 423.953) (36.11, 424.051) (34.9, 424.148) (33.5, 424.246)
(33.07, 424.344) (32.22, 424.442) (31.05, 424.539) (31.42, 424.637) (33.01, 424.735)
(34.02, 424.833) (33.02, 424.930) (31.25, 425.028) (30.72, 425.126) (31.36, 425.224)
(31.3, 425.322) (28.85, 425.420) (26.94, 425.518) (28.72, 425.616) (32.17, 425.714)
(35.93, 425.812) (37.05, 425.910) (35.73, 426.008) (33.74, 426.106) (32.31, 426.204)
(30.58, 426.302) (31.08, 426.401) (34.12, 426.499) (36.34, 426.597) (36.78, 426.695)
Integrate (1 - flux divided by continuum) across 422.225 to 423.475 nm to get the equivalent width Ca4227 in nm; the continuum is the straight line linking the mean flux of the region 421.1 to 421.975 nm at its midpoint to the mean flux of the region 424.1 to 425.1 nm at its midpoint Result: 0.19 nm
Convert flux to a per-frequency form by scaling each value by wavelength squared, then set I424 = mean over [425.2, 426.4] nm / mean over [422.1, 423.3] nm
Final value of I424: 1.2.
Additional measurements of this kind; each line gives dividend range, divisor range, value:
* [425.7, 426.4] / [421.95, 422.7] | 1.48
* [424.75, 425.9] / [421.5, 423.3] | 1.14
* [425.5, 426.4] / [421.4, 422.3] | 1.13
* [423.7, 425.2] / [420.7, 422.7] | 1.10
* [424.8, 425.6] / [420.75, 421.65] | 0.92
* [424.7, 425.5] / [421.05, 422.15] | 1.00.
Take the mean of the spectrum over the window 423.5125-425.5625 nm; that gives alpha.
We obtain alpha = 31.5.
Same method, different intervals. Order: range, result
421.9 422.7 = 23.7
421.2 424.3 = 30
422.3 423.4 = 28.1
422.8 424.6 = 32.1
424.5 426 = 31.9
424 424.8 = 33.2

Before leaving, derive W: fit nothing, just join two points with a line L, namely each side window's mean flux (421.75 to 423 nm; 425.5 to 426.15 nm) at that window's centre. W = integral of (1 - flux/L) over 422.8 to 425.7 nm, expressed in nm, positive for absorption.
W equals -0.23 nm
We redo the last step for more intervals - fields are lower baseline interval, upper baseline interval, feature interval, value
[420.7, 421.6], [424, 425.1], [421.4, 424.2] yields 0.33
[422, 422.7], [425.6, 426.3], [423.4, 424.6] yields -0.17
